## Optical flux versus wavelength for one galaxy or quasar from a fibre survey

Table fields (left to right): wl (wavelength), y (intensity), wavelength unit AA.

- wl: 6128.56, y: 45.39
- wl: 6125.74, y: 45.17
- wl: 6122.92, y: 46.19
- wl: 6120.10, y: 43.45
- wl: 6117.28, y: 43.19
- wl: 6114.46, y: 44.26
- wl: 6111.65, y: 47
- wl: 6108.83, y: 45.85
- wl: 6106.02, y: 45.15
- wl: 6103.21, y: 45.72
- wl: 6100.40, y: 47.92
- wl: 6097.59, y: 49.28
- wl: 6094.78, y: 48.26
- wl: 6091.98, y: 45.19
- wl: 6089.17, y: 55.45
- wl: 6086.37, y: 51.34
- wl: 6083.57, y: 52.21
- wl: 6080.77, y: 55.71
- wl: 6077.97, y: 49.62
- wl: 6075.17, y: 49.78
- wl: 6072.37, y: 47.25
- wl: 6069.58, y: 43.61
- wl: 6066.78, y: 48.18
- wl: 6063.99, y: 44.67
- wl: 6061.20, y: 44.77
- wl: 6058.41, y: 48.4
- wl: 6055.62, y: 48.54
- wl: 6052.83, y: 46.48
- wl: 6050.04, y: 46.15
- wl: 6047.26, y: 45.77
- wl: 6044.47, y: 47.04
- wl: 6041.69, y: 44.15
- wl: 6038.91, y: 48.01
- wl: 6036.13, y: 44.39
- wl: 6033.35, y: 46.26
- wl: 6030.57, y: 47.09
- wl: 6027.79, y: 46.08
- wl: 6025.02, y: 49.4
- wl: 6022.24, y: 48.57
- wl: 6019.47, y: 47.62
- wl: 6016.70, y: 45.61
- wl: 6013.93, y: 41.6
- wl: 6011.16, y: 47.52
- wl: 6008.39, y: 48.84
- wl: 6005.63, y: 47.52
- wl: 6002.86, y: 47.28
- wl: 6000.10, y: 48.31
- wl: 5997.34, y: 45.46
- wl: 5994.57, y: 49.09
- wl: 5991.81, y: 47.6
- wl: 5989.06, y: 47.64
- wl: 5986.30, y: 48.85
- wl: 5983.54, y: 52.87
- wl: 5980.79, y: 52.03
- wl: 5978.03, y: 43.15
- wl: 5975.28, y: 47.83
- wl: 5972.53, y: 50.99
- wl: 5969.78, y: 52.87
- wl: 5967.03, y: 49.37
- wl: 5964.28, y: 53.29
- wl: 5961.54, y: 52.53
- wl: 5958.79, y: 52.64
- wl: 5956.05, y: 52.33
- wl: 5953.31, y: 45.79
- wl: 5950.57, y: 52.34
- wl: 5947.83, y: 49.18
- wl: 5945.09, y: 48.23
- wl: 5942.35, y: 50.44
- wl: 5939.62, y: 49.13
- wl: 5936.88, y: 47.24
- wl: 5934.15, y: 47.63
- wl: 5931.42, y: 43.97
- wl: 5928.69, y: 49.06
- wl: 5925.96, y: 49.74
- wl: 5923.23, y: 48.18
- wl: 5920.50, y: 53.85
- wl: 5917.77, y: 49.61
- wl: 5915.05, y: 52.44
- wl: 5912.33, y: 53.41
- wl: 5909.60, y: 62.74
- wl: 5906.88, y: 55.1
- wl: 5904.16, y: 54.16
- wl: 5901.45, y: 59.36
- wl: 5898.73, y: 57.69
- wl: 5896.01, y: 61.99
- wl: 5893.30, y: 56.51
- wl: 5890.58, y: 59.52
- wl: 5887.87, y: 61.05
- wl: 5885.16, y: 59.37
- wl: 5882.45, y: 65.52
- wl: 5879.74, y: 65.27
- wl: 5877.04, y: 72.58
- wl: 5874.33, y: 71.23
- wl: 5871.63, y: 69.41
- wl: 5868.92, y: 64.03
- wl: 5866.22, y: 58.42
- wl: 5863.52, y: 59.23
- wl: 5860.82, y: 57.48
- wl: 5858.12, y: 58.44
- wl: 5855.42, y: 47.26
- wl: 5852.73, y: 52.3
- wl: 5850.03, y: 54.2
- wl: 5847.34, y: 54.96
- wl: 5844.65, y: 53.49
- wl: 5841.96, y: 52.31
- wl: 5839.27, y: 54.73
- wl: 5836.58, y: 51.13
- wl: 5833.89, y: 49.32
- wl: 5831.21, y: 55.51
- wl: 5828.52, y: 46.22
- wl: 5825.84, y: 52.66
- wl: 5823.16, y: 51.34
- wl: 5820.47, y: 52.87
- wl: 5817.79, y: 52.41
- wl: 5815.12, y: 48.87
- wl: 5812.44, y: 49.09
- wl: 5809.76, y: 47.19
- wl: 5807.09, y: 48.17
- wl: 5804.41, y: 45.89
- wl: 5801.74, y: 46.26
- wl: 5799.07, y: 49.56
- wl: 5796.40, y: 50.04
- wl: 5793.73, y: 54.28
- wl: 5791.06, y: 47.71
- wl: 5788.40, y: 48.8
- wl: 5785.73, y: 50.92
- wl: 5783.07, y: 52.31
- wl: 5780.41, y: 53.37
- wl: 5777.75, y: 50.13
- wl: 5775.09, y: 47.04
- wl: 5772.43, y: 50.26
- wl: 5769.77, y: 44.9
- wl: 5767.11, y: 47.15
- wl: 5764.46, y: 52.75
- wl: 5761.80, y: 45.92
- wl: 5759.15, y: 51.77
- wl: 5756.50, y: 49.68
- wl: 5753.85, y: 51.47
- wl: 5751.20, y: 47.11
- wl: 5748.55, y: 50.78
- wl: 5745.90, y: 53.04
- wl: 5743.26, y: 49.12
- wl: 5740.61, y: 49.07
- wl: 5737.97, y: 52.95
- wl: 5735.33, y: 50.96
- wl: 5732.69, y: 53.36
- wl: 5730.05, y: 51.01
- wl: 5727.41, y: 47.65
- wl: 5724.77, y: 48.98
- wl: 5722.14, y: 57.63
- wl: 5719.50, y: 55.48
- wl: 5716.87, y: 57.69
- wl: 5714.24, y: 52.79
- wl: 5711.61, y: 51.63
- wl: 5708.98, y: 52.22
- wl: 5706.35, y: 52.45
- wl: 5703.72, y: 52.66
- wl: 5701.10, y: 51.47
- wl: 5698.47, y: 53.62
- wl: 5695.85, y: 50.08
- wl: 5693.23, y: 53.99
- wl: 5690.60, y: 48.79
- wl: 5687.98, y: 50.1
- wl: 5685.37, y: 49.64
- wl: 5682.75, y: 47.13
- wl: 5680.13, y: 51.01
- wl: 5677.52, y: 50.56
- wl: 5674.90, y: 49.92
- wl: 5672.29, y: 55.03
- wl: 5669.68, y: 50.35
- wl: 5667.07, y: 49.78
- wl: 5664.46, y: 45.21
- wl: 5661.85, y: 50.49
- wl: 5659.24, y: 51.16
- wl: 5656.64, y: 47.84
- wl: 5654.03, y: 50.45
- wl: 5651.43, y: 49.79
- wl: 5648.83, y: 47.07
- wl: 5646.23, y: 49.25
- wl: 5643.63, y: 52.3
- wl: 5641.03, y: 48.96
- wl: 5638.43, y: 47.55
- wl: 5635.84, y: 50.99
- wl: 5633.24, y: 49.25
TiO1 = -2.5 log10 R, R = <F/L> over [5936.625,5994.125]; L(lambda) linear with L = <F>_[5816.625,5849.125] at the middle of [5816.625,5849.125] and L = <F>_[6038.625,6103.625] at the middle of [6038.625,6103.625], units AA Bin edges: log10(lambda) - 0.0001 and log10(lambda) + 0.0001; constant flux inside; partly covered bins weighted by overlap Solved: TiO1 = 0.00 mag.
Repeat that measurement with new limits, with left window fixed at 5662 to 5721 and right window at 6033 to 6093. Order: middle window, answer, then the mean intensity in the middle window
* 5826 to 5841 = -0.03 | 51.5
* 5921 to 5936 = 0.03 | 48.1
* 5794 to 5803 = 0.02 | 49.3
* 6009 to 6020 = 0.06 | 45.7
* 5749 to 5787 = 0.02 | 49.7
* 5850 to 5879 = -0.22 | 60.8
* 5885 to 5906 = -0.18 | 58.6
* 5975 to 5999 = 0.01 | 48.3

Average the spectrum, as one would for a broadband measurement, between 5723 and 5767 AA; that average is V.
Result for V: 50.3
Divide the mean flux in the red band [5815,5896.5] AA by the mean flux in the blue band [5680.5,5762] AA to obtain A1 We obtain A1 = 1.11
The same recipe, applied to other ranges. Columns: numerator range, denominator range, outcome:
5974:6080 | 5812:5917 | 0.83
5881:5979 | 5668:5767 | 1.03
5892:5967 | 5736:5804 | 1.05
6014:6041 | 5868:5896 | 0.73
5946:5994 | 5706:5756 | 0.97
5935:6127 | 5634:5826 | 0.95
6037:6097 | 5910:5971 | 0.96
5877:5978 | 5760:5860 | 1.06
